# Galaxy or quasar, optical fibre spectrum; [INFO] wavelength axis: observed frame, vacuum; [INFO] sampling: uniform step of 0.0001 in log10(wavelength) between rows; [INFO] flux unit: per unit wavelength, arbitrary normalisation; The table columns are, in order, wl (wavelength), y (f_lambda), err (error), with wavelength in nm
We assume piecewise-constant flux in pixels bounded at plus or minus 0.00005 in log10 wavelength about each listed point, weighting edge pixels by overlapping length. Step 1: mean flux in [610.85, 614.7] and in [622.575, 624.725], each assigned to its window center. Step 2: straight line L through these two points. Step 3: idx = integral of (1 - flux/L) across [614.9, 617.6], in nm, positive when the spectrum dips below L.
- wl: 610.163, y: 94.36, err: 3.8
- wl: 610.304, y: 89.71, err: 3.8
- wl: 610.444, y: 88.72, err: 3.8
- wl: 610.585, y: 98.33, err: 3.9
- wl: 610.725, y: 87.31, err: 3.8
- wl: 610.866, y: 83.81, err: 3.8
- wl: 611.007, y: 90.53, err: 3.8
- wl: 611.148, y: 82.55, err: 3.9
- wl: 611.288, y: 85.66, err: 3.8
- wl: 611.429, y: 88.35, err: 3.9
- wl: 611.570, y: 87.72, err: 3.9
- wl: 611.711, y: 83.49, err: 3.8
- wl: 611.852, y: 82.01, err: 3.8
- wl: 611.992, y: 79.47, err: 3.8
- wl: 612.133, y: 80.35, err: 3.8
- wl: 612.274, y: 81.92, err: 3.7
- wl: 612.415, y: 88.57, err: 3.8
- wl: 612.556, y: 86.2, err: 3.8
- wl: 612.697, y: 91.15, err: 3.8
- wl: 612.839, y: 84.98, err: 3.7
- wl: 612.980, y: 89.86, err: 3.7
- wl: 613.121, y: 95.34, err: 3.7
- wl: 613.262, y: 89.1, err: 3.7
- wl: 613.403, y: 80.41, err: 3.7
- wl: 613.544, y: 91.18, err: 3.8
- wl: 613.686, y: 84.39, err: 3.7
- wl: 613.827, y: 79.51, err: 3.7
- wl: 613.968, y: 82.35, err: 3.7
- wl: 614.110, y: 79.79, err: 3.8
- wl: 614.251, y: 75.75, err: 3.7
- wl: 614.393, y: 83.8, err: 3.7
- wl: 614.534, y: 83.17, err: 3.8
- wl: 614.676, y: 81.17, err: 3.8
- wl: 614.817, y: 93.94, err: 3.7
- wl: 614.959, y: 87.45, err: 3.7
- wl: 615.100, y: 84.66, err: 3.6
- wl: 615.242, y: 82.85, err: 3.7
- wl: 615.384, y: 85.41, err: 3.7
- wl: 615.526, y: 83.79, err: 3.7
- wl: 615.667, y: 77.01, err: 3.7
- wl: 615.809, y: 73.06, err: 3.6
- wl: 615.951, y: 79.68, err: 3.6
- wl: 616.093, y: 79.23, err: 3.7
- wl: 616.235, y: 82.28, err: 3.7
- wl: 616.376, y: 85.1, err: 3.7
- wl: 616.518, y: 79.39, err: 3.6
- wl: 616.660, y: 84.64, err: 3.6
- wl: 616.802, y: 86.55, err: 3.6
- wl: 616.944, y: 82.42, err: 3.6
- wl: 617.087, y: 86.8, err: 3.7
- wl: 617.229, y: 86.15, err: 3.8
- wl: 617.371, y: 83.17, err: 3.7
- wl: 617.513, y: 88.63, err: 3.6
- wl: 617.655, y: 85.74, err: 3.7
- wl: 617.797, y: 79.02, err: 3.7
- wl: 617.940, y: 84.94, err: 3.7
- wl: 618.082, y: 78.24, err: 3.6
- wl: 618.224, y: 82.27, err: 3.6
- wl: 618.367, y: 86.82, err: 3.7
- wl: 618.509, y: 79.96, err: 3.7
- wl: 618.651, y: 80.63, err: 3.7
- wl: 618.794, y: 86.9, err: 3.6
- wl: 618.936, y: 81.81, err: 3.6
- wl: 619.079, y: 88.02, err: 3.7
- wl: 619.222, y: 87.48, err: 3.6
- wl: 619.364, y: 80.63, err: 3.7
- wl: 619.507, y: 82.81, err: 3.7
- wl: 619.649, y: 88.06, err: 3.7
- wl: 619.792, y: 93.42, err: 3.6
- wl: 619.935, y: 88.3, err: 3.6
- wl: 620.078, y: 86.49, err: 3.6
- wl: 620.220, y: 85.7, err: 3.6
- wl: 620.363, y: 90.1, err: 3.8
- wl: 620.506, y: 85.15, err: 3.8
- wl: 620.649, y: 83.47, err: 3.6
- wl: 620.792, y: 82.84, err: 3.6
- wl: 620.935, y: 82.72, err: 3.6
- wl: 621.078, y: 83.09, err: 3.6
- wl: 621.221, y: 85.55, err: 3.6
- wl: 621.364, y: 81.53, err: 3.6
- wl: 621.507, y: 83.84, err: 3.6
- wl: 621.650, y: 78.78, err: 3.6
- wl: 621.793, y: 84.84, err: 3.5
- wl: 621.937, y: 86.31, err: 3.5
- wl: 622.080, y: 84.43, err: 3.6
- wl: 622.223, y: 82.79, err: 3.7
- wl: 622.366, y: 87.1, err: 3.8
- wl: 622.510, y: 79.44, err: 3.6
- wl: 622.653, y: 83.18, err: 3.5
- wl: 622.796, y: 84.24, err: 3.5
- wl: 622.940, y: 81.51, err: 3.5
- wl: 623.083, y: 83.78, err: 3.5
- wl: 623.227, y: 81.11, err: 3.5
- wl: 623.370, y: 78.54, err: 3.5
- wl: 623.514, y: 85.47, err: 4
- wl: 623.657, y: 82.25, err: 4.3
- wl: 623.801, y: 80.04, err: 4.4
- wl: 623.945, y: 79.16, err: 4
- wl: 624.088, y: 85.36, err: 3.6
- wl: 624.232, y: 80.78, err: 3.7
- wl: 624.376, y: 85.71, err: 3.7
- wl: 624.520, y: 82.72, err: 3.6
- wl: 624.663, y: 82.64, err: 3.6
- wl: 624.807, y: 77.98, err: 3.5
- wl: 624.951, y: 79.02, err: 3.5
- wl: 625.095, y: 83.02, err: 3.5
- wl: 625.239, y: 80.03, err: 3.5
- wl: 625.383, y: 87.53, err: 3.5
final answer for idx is 0.03 nm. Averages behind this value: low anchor 84.8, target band 83.1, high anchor 82.5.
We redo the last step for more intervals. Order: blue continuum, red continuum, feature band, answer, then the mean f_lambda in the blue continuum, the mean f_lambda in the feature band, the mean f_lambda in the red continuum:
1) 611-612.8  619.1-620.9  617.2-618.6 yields 0.04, 85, 83.4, 86.2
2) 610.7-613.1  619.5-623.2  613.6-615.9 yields 0.08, 85.7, 82.4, 84.6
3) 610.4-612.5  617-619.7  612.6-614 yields -0.03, 85.9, 86.9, 84.1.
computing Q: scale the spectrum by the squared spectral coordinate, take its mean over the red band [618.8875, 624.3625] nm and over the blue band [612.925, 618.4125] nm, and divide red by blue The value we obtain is 1.02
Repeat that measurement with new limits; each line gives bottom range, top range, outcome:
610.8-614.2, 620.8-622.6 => 1.01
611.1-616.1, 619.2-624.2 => 1.02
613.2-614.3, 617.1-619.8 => 1.03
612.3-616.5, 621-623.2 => 1.02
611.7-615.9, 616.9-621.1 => 1.03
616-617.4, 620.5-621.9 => 1.01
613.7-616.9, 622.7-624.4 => 1.03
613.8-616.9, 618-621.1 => 1.04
